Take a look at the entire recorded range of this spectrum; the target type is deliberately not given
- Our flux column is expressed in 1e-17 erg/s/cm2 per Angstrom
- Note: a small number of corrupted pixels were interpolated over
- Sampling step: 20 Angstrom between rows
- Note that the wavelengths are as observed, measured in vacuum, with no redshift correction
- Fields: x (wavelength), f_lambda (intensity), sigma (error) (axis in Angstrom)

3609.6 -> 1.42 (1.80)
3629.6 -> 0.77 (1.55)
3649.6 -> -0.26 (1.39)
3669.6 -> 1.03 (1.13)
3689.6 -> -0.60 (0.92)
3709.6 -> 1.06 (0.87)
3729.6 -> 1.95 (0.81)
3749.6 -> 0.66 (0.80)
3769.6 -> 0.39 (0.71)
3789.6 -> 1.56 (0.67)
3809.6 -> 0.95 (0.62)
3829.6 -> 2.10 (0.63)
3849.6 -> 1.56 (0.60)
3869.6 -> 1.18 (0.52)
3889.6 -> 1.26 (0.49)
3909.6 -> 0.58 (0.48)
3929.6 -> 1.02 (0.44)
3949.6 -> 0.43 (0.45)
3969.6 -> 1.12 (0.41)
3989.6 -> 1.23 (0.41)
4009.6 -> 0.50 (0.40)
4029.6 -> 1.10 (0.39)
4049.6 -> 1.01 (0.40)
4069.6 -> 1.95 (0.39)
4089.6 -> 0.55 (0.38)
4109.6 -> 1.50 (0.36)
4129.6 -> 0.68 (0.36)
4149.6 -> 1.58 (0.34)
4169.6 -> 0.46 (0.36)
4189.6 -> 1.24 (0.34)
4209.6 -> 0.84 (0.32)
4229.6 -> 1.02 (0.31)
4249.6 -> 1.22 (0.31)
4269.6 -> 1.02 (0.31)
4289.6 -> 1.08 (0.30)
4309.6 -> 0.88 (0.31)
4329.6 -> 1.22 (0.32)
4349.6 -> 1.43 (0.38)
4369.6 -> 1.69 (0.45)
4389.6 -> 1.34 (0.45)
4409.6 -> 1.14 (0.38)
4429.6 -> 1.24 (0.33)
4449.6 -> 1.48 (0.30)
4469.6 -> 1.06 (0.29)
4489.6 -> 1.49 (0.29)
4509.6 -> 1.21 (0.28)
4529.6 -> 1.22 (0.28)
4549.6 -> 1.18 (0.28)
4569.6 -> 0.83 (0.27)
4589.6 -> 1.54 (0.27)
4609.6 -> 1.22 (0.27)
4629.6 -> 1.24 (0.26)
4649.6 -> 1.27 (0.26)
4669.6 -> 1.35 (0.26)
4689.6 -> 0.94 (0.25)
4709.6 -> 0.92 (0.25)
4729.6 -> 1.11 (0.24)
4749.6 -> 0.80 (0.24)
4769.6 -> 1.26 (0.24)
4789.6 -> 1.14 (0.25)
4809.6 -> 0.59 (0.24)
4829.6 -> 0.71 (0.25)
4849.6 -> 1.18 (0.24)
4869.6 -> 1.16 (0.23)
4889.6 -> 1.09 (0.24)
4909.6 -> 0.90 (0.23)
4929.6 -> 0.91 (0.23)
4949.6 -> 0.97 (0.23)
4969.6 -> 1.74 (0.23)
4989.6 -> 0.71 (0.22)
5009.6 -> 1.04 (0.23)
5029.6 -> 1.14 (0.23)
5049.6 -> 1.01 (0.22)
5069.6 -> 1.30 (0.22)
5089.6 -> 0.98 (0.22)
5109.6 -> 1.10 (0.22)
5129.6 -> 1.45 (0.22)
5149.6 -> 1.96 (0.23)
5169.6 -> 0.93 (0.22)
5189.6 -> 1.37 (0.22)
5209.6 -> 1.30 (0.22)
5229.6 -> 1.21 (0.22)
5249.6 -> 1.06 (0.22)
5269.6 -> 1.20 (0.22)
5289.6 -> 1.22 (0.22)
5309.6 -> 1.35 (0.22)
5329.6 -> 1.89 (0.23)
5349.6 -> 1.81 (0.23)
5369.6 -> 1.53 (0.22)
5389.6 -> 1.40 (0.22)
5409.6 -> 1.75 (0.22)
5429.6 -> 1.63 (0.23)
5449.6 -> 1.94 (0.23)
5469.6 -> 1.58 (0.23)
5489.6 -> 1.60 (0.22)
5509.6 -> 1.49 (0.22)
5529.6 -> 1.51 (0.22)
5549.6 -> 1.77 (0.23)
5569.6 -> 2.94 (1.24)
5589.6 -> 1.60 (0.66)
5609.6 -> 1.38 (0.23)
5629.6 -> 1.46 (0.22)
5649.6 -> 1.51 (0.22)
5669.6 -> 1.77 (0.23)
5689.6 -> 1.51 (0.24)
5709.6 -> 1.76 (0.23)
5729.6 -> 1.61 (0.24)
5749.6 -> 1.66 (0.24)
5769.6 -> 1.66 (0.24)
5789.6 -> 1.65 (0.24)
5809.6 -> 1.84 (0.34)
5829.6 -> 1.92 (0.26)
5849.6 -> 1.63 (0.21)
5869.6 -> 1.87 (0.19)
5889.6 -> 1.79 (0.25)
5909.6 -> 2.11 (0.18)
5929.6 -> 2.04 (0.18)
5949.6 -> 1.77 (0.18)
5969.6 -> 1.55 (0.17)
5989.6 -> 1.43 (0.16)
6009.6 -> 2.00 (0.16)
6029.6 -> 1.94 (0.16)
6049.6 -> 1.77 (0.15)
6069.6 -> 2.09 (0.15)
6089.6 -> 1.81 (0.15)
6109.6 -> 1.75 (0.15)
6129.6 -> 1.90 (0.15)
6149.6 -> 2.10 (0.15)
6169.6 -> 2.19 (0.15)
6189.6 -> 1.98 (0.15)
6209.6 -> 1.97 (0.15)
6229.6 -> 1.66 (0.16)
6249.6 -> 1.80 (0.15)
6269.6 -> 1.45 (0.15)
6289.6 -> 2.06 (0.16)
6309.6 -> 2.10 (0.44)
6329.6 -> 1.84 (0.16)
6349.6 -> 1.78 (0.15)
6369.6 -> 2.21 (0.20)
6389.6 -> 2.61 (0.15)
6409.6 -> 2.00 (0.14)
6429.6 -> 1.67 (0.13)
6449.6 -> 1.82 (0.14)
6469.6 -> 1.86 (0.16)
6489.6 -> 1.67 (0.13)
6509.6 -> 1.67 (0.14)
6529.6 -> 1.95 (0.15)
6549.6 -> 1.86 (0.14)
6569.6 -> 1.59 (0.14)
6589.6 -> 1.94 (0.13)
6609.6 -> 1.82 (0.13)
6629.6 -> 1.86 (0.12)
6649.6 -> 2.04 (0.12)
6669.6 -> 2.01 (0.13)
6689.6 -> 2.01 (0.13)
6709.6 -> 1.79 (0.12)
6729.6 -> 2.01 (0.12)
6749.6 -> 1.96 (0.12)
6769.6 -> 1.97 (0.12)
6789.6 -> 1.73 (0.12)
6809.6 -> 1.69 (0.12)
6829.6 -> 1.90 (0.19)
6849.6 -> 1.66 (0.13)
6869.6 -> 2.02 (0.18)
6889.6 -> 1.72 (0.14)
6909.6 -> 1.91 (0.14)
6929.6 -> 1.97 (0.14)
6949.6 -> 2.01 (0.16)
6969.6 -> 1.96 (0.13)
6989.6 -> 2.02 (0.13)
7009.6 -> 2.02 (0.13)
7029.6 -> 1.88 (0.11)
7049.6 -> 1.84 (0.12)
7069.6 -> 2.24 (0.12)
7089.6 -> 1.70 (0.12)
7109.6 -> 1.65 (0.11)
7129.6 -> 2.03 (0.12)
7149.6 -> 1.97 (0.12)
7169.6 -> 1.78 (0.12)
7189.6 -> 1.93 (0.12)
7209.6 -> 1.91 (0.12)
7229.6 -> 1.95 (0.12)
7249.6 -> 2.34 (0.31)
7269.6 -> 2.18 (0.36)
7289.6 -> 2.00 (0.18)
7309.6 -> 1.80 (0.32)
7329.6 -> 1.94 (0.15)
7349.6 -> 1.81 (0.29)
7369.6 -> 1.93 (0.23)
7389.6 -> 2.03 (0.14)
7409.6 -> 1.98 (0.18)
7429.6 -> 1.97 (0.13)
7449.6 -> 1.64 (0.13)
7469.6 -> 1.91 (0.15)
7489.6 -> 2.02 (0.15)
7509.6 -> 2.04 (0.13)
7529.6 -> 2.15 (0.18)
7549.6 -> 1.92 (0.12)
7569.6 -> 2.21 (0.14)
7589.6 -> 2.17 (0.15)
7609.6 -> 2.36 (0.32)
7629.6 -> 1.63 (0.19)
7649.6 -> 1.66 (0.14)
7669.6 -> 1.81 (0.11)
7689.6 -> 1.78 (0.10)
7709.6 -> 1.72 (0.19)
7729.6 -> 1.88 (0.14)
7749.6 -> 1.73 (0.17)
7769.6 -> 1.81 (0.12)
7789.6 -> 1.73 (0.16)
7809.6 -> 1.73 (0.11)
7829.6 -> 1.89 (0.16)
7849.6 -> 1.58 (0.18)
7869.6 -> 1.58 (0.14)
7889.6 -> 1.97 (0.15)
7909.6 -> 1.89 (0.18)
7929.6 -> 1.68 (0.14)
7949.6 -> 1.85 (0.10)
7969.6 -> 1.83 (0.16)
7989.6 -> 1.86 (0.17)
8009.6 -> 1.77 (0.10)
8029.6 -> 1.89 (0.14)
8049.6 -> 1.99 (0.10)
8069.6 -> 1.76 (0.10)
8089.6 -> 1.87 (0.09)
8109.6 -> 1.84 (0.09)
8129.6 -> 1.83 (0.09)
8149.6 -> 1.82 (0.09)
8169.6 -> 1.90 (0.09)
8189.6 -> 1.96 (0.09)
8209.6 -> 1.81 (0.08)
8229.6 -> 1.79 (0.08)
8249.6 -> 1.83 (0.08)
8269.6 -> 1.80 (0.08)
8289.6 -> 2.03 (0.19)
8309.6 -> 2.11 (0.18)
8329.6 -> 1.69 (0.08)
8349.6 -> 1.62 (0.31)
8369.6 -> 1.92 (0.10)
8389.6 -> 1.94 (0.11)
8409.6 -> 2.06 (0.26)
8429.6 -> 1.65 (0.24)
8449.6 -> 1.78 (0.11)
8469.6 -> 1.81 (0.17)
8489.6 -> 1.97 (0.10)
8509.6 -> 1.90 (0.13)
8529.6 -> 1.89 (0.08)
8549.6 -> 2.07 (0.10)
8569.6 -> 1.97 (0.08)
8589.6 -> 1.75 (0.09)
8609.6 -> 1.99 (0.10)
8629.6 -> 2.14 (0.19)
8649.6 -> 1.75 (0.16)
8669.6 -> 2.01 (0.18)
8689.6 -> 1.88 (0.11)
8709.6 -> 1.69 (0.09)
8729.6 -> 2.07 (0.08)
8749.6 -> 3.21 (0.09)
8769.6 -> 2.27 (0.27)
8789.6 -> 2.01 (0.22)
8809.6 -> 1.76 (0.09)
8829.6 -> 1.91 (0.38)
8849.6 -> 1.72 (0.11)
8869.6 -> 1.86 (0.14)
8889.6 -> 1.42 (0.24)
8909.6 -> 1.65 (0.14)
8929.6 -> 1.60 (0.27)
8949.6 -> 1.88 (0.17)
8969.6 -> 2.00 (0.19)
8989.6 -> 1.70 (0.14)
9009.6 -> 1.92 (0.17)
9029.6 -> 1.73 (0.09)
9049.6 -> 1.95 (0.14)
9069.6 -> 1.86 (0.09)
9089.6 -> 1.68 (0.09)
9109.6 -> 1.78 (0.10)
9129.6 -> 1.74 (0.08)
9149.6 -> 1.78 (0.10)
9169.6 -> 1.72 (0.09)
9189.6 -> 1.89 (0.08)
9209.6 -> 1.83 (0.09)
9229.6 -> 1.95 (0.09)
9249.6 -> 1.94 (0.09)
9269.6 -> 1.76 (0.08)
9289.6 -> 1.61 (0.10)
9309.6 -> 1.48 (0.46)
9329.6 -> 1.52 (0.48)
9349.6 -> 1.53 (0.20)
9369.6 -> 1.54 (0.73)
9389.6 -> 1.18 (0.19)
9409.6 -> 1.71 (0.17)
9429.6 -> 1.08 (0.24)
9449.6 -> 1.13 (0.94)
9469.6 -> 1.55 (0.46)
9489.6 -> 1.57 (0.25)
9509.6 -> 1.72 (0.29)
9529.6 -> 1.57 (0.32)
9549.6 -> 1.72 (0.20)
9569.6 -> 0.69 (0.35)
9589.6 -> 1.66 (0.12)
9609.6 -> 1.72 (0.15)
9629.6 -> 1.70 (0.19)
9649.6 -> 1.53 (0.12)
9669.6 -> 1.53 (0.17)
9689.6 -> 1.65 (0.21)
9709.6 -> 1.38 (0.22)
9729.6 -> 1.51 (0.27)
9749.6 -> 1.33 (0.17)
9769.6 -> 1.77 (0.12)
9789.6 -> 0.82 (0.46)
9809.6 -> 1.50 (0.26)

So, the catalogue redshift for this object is 0.332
